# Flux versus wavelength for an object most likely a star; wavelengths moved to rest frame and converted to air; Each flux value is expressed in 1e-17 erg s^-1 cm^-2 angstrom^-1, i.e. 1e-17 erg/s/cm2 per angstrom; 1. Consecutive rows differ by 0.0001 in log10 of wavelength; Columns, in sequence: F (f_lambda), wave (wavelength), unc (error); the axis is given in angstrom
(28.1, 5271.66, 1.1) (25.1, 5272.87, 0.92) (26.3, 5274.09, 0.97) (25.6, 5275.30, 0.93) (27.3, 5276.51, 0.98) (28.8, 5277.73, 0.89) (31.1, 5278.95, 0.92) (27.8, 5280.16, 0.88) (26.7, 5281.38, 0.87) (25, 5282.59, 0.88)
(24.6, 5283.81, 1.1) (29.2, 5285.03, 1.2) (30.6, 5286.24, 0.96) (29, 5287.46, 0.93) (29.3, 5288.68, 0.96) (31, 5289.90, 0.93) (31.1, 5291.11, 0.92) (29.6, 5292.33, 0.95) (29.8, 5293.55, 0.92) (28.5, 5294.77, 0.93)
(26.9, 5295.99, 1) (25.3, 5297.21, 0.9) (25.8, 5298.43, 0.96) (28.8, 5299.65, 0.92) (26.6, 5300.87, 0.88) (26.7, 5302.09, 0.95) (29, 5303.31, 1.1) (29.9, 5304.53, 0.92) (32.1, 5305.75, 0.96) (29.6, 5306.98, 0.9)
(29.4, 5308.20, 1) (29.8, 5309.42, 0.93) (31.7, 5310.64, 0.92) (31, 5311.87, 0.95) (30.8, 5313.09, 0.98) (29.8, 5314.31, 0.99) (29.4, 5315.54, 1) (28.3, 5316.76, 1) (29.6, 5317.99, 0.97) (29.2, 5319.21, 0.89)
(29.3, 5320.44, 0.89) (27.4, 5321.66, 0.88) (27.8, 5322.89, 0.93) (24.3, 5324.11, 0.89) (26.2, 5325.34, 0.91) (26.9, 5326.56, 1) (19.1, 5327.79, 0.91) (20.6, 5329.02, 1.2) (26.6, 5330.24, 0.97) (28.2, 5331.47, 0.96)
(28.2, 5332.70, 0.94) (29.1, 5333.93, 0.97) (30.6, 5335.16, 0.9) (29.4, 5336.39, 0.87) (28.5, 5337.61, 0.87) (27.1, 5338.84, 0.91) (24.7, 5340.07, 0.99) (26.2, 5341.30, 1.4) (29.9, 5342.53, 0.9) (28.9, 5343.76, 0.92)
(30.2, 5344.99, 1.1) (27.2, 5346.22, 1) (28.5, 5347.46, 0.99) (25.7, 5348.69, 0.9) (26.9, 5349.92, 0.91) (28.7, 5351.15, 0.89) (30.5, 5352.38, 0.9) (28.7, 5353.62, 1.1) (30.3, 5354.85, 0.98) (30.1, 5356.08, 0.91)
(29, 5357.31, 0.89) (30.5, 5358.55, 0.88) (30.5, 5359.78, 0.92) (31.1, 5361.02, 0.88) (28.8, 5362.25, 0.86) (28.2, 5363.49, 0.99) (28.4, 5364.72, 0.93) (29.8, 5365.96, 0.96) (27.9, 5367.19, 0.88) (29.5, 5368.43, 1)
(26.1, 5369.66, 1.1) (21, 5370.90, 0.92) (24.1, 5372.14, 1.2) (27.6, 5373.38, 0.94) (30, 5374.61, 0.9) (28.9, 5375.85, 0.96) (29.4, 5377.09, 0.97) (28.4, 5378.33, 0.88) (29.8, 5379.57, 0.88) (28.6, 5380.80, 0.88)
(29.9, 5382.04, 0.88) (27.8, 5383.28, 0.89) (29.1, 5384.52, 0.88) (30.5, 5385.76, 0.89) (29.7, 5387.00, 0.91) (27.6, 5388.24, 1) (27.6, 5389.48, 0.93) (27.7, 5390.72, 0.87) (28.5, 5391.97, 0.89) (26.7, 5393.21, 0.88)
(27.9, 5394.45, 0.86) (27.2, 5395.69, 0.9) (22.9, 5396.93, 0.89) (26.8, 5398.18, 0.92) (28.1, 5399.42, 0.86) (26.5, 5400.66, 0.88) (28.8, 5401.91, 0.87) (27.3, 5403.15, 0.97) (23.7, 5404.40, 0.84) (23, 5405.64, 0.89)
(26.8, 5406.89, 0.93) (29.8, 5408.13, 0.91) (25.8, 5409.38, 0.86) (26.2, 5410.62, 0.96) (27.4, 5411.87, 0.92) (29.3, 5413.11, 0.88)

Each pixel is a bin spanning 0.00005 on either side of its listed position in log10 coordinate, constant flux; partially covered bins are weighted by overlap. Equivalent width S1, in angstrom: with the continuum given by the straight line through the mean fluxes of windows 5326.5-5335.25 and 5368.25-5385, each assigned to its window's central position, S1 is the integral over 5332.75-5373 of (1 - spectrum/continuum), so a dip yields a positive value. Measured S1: -2.31 angstrom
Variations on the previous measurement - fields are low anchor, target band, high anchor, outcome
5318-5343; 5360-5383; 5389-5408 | -1.2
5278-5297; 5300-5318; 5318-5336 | -1.3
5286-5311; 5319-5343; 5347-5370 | 1.7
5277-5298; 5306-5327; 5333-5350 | -0.5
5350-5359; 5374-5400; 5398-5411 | -0.6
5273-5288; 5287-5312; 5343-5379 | -1.1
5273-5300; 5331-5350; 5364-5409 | -0.2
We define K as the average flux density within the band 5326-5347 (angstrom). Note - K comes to 27.1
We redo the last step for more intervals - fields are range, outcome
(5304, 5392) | 28.4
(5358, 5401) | 28.1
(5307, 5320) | 29.9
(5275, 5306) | 28.3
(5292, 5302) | 27.6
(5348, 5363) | 29.2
